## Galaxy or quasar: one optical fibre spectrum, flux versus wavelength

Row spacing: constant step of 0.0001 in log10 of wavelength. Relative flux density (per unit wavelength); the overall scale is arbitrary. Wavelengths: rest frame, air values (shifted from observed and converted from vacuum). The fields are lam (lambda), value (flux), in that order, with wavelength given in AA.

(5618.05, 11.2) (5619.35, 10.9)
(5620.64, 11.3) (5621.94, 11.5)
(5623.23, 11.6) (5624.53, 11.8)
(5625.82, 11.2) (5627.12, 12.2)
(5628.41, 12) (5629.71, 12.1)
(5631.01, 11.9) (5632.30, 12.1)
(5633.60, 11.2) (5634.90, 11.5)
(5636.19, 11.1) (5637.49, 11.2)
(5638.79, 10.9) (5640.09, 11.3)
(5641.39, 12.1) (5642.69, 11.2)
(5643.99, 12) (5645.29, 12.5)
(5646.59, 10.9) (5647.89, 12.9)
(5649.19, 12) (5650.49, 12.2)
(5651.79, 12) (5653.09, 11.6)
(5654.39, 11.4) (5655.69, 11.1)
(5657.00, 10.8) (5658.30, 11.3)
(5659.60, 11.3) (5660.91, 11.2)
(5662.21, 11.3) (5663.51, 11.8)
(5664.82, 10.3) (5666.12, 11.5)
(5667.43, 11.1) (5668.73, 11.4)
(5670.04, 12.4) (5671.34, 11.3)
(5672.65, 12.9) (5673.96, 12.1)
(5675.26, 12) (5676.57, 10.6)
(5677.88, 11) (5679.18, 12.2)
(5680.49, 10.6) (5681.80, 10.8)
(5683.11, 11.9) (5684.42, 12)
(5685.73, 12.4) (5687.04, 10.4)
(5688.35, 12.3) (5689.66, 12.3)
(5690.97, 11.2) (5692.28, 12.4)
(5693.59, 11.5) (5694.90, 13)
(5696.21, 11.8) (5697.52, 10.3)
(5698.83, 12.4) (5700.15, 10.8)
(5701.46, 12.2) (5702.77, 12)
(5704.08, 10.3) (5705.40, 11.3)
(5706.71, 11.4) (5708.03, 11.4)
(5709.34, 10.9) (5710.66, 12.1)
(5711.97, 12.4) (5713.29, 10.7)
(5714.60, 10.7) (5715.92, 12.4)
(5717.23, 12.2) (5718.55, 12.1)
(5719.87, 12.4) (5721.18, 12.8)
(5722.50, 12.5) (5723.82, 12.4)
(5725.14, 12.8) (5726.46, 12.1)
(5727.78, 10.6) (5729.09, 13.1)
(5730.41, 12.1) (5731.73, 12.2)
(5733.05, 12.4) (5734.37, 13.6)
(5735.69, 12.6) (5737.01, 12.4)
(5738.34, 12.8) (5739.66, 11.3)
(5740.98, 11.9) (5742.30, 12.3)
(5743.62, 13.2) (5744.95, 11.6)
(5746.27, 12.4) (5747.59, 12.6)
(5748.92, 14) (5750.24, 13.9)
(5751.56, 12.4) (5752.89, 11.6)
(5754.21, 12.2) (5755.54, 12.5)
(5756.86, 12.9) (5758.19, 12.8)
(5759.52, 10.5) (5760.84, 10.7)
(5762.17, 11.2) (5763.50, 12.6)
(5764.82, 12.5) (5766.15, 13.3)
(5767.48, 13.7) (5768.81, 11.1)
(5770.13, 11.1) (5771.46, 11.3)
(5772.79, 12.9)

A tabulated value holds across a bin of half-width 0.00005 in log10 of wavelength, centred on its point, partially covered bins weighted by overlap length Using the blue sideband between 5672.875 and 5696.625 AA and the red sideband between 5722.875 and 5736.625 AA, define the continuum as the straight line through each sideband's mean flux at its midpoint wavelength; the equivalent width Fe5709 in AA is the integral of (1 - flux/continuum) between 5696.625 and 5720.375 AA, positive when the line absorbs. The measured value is 1.03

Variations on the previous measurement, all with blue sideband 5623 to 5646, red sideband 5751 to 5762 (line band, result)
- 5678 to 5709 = 0.5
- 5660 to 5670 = 0.4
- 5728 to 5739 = -0.7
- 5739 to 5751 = -0.7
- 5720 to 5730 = -0.4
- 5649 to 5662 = 0.3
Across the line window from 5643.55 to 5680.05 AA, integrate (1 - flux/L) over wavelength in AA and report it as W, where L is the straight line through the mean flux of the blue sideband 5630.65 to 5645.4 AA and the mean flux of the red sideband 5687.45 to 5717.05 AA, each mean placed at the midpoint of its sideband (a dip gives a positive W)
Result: -0.1 AA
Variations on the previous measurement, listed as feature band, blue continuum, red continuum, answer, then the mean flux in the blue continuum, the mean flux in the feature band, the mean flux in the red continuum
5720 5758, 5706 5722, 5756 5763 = -2.4 AA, 11.8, 12.5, 11.7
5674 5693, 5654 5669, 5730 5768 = -0.1 AA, 11.2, 11.6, 12.4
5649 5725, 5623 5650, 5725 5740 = 2.5 AA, 11.7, 11.6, 12.3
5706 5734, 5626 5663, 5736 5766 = 0.2 AA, 11.6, 12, 12.3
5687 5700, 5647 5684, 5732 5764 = 0.0 AA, 11.5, 11.8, 12.3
